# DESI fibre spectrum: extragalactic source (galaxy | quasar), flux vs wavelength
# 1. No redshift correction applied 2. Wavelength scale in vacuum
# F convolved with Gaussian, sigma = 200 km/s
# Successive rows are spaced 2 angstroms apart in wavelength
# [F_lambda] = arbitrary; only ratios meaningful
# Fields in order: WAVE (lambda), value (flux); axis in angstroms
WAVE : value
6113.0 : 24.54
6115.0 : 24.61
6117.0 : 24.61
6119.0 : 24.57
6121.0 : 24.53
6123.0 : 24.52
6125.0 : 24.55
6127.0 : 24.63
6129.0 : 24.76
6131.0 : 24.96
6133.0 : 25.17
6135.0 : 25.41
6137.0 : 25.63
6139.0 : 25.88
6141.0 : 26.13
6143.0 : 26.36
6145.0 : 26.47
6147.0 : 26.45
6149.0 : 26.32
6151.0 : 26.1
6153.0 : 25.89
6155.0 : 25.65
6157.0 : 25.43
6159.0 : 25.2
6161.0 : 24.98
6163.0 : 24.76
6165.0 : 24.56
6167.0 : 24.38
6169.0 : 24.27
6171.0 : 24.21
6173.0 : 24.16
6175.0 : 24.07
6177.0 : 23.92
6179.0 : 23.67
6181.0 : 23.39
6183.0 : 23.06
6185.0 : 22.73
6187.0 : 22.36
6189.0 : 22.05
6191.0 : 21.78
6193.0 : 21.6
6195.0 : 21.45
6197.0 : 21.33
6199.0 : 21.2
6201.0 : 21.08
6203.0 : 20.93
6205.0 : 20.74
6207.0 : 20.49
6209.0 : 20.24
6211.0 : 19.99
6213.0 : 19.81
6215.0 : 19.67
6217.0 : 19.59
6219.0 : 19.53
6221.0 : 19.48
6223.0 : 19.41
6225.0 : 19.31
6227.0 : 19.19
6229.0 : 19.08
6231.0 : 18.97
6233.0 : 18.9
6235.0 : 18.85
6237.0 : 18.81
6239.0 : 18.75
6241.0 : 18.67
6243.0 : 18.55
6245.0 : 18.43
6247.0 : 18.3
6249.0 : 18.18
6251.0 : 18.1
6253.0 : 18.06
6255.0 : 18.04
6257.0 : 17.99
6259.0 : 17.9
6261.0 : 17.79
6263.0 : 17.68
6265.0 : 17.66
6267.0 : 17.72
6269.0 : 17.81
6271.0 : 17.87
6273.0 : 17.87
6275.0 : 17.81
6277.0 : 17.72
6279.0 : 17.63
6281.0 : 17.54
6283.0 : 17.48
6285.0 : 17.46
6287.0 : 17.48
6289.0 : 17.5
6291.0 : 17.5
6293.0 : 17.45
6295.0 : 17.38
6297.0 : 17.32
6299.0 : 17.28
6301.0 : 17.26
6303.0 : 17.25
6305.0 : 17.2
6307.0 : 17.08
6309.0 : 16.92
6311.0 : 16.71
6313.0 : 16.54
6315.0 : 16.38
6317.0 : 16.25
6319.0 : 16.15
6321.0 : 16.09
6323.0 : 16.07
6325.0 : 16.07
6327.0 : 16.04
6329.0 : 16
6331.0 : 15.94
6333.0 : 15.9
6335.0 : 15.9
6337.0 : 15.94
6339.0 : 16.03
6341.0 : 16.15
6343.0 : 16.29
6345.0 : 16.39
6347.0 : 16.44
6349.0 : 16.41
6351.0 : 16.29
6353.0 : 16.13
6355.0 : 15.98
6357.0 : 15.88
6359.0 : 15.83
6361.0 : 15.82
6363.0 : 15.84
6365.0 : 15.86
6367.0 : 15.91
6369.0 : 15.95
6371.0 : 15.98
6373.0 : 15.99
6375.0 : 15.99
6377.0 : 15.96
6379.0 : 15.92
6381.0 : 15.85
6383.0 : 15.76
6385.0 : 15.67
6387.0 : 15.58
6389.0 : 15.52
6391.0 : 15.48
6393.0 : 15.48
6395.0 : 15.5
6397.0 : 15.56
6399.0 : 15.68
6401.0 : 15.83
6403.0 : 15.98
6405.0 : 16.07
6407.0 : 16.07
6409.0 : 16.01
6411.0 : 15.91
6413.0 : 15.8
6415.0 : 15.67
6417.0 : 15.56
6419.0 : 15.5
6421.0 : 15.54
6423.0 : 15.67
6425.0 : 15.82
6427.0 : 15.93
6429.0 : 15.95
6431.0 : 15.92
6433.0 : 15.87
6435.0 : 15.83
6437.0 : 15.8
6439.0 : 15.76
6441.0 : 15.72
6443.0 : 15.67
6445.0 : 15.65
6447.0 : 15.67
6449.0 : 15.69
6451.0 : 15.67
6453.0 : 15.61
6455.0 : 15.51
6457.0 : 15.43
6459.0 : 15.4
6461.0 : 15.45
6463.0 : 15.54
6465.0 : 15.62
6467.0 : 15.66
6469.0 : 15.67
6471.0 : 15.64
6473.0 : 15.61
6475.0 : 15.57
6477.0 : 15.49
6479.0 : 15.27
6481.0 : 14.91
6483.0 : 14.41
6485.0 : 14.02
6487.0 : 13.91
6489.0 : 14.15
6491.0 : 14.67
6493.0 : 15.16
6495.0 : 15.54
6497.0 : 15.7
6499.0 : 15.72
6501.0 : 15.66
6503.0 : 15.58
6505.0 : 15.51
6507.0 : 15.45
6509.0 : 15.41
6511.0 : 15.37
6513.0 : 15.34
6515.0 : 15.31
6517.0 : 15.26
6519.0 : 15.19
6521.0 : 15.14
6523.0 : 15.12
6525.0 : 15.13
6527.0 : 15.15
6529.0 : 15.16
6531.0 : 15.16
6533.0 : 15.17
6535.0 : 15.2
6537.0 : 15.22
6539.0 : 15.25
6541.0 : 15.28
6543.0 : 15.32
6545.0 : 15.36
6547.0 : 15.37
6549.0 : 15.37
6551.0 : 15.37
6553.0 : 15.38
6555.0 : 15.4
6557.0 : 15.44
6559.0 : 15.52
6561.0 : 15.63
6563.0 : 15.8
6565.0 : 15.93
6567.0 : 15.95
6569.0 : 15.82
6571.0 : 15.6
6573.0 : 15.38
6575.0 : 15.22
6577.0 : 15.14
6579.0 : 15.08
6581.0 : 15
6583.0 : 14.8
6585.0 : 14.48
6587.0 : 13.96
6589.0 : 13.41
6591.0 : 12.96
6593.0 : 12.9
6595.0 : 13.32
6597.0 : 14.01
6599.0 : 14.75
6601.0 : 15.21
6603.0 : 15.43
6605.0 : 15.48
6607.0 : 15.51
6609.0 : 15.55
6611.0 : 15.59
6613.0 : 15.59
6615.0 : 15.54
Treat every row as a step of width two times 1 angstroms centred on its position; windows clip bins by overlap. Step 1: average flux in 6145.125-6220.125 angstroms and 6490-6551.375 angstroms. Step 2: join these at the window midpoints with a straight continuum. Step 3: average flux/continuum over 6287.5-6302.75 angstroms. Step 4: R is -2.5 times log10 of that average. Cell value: 0.17 mag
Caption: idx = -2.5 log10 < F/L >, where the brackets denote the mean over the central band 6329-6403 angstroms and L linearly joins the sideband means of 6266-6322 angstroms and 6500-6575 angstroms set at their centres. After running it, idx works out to 0.05 mag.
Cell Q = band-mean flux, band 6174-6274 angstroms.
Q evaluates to 19.8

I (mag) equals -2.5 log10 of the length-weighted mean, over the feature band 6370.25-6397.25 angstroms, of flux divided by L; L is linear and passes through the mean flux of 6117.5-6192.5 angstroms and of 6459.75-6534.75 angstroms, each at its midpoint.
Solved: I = 0.17 mag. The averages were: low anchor 24.7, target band 15.7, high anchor 15.2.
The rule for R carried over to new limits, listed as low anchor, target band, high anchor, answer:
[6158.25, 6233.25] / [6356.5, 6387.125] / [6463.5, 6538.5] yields 0.14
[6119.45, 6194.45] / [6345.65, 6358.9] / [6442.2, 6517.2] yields 0.17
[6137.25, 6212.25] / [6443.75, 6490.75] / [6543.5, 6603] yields 0.13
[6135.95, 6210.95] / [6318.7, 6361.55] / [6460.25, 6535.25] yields 0.20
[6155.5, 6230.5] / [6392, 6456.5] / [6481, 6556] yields 0.09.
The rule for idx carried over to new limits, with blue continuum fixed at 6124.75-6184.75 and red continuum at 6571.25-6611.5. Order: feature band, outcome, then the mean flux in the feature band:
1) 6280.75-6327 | 0.257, 16.9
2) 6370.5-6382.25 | 0.232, 15.9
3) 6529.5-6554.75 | 0.038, 15.3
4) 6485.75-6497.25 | 0.153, 14.8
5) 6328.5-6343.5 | 0.279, 16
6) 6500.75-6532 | 0.078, 15.3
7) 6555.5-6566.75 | -0.020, 15.7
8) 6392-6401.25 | 0.230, 15.6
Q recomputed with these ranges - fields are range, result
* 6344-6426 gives 15.9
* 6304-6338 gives 16.3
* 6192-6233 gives 20.1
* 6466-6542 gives 15.2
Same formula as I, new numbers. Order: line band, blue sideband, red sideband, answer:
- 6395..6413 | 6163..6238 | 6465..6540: 0.09 mag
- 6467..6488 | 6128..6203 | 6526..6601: 0.13 mag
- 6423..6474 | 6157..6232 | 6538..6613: 0.11 mag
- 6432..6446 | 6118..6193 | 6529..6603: 0.14 mag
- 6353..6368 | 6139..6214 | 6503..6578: 0.22 mag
